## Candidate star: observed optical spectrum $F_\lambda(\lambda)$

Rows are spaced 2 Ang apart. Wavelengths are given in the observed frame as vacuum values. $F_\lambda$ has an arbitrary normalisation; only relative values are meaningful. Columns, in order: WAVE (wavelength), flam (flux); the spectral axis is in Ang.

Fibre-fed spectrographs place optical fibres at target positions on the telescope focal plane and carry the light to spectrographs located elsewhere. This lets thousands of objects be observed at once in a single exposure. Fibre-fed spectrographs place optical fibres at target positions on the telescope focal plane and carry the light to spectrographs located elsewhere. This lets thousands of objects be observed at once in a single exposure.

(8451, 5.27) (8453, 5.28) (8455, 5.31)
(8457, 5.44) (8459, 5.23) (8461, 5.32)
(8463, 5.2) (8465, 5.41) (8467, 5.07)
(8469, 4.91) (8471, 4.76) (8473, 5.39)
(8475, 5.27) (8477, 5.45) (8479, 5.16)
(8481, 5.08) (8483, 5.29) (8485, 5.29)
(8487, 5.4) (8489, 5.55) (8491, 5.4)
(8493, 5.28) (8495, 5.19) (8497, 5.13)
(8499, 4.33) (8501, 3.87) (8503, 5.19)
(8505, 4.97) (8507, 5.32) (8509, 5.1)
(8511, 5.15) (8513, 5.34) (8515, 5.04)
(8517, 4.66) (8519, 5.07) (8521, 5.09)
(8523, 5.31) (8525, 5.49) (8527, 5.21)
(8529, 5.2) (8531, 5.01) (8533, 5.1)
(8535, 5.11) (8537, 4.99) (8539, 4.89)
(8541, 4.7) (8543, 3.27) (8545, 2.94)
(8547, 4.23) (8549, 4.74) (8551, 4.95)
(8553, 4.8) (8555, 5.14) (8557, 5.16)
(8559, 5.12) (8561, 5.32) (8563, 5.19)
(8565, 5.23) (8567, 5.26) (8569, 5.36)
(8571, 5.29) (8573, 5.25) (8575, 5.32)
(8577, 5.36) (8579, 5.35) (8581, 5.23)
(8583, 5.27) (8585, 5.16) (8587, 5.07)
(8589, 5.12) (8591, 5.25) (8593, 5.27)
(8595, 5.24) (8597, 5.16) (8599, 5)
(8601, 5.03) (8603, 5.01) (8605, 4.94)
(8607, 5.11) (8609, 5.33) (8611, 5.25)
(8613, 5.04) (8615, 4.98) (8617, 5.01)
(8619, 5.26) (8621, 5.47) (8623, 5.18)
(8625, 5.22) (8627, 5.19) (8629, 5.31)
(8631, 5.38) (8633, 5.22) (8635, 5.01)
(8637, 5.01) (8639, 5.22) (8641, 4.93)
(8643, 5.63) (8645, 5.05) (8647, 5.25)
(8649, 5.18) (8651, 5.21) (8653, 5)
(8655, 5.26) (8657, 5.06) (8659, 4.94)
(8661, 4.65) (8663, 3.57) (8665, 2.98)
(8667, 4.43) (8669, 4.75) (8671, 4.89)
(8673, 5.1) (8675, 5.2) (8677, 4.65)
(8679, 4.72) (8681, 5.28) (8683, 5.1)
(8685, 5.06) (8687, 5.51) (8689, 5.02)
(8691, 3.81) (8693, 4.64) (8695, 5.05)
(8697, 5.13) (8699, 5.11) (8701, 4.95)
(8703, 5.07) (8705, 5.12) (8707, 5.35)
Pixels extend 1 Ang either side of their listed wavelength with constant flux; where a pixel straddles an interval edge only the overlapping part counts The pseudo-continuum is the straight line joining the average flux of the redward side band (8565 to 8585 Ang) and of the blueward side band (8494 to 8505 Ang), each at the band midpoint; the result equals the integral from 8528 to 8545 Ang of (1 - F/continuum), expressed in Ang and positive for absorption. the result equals 1.2 Ang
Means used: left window 4.76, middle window 4.68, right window 5.29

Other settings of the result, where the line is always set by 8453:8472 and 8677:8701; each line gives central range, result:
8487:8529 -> 0.4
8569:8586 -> -0.8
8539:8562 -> 2.2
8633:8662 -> -0.7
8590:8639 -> -1.4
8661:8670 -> 1.7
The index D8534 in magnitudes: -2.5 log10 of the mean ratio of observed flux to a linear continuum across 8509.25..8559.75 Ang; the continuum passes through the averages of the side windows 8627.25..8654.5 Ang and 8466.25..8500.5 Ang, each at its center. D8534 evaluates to 0.064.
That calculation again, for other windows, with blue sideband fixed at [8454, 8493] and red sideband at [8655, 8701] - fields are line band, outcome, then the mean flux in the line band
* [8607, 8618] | -0.04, 5.12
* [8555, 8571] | -0.04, 5.23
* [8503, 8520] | 0.02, 5.09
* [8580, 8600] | -0.04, 5.18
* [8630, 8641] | -0.06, 5.15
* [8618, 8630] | -0.08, 5.27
